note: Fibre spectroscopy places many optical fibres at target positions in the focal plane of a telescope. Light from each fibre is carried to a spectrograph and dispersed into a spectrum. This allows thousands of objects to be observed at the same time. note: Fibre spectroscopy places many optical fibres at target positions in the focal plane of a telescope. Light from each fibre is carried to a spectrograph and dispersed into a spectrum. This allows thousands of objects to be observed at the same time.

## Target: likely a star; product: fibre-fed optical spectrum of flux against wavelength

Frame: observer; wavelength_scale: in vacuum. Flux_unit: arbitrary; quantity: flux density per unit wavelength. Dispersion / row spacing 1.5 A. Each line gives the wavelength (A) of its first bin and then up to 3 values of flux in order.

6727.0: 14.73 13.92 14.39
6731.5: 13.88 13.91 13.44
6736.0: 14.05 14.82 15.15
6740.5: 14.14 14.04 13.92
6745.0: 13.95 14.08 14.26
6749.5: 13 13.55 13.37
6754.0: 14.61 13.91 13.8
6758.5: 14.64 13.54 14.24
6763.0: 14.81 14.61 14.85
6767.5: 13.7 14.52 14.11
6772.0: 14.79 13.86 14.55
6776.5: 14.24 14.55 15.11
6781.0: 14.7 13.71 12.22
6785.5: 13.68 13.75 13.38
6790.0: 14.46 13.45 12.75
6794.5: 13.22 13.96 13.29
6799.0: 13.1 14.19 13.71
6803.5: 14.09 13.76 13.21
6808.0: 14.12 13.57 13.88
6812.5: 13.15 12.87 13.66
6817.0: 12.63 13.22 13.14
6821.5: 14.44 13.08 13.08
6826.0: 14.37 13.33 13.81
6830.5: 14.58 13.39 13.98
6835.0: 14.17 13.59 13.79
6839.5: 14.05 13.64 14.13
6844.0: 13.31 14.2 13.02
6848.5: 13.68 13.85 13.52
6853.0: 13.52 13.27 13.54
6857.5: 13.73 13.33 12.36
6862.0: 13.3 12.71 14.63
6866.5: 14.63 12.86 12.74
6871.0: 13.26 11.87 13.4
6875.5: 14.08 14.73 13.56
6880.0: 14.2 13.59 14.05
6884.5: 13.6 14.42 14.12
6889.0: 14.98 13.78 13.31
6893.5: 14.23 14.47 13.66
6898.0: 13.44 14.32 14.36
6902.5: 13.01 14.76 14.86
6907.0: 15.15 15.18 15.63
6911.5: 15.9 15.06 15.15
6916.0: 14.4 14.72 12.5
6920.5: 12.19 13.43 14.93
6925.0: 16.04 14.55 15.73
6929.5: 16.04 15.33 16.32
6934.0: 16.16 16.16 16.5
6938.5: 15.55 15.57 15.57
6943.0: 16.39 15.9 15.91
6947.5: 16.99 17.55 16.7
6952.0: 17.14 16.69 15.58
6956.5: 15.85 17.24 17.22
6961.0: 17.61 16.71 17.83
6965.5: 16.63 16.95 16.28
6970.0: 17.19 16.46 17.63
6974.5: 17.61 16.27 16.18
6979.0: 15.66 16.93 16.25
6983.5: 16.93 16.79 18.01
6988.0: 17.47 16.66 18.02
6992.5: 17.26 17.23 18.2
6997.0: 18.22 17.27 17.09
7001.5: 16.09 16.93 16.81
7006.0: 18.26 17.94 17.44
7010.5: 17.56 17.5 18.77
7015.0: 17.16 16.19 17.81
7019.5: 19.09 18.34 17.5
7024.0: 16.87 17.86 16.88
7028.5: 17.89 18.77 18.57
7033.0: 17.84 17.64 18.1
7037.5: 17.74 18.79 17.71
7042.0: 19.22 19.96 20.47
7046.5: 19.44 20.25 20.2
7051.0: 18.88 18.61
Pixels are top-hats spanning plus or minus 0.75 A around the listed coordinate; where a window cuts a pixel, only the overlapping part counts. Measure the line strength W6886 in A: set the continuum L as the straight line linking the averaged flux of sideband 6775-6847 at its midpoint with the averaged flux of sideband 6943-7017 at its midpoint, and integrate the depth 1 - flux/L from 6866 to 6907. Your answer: 3.5 A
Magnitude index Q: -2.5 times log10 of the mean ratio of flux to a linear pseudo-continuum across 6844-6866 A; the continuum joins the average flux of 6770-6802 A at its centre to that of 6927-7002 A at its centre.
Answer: 0.113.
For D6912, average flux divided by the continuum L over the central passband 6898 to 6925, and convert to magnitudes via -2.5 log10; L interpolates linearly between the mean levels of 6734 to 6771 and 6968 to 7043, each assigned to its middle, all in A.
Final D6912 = 0.13 mag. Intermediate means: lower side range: 14.1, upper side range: 17.5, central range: 14.5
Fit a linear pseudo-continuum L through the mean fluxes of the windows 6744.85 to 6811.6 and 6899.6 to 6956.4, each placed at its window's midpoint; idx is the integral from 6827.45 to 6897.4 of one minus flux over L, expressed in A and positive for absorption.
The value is 4.95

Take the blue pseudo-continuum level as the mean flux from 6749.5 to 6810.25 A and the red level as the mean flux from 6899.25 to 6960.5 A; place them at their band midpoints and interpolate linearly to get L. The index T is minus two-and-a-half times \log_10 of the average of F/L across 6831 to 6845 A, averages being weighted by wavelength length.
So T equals 0.06 mag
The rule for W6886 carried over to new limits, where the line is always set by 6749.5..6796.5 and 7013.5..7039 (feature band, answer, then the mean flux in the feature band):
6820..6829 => 0.7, 13.6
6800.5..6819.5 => 1.4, 13.5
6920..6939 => 1.2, 15.3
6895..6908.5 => 1.4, 14.3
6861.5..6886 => 3.0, 13.6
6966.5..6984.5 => 0.4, 16.7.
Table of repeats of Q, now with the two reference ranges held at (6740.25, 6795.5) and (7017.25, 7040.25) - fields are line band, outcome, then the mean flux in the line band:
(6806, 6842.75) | 0.09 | 13.6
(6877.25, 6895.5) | 0.13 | 14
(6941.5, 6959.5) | 0.02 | 16.5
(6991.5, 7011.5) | 0.01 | 17.4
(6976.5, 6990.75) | 0.03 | 16.8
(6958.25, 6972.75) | 0.00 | 17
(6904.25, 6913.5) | 0.06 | 15.3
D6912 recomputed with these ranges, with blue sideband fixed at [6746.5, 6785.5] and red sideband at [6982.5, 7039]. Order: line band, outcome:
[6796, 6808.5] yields 0.072 mag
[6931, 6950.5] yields 0.027 mag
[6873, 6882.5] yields 0.135 mag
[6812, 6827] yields 0.117 mag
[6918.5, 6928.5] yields 0.154 mag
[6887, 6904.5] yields 0.140 mag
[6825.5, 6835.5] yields 0.083 mag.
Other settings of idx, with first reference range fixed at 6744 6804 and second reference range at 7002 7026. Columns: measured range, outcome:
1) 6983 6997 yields -0.2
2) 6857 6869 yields 1.5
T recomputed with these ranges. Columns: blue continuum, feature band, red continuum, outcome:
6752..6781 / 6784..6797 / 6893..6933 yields 0.068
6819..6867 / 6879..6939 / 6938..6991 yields 0.049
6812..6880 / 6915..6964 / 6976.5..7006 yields 0.001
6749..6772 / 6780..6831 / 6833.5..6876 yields 0.020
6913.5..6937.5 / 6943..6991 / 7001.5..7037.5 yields -0.042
